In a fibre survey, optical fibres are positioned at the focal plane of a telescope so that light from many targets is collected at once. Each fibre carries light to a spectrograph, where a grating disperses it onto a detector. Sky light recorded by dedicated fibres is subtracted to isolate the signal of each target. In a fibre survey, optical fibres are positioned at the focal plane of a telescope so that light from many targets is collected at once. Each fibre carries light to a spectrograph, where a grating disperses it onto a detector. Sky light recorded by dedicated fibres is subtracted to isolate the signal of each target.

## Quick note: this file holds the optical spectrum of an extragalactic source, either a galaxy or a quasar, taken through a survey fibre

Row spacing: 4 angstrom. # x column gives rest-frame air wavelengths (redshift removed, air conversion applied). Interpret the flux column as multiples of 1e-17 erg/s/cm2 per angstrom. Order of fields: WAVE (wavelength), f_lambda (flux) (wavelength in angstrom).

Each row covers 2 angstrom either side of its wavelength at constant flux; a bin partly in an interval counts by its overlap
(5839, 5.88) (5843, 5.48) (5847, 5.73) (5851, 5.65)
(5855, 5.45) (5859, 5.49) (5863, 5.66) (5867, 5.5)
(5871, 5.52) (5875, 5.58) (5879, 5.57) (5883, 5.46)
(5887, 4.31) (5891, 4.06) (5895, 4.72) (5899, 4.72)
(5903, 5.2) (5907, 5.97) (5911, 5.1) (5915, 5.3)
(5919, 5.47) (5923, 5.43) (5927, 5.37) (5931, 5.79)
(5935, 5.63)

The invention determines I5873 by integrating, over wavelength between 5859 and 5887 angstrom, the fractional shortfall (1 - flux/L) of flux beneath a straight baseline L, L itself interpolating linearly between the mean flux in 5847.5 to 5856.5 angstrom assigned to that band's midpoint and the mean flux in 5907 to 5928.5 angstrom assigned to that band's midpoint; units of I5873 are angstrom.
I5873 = 0.35 angstrom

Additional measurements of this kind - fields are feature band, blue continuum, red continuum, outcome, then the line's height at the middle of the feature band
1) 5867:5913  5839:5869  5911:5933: 3.2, 5.51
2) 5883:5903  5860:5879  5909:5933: 3.1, 5.49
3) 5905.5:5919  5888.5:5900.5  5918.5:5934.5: -1.0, 5.06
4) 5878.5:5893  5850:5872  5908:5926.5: 1.8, 5.46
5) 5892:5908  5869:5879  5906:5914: 1.3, 5.48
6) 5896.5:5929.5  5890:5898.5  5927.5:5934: -1.5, 5.09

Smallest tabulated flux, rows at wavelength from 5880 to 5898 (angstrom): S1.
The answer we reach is 4.06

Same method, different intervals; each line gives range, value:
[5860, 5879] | 5.5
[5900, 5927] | 5.1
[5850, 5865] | 5.45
